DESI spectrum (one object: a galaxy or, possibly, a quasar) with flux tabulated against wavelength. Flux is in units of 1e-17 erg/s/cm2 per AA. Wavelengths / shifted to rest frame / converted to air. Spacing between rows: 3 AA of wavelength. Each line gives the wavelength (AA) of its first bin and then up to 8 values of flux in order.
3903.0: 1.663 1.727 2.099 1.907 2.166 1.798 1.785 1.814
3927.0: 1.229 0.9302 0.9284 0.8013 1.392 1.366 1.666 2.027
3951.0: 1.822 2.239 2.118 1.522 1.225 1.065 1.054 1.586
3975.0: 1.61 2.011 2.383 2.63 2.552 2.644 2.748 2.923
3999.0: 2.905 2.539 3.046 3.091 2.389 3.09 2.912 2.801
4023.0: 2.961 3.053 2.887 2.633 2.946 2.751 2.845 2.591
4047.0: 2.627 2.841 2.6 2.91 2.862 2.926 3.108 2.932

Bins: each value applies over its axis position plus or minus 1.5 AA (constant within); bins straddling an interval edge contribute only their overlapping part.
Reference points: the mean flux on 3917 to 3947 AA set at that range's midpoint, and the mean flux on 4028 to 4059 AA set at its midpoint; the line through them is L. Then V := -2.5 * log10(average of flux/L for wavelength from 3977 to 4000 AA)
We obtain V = -0.24 mag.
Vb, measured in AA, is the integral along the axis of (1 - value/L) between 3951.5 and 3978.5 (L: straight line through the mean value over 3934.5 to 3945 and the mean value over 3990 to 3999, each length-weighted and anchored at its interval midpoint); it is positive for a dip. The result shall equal 4.60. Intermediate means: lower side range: 1.25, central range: 1.6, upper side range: 2.82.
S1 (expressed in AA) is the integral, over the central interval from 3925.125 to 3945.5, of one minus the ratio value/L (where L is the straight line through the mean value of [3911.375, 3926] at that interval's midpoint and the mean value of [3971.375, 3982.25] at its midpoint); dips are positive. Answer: 7.7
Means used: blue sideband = 1.87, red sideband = 1.91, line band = 1.18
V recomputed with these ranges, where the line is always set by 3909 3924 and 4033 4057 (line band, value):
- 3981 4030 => -0.13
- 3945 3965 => 0.21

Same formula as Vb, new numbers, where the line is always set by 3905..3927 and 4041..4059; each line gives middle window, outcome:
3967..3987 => 3.17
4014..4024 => -1.52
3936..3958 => 3.62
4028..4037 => -0.66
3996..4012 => -2.53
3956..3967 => 3.47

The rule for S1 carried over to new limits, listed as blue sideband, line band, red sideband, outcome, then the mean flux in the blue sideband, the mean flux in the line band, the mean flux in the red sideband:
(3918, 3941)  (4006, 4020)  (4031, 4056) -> -3.05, 1.31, 2.87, 2.74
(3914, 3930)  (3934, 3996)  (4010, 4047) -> 9.05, 1.67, 1.84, 2.82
